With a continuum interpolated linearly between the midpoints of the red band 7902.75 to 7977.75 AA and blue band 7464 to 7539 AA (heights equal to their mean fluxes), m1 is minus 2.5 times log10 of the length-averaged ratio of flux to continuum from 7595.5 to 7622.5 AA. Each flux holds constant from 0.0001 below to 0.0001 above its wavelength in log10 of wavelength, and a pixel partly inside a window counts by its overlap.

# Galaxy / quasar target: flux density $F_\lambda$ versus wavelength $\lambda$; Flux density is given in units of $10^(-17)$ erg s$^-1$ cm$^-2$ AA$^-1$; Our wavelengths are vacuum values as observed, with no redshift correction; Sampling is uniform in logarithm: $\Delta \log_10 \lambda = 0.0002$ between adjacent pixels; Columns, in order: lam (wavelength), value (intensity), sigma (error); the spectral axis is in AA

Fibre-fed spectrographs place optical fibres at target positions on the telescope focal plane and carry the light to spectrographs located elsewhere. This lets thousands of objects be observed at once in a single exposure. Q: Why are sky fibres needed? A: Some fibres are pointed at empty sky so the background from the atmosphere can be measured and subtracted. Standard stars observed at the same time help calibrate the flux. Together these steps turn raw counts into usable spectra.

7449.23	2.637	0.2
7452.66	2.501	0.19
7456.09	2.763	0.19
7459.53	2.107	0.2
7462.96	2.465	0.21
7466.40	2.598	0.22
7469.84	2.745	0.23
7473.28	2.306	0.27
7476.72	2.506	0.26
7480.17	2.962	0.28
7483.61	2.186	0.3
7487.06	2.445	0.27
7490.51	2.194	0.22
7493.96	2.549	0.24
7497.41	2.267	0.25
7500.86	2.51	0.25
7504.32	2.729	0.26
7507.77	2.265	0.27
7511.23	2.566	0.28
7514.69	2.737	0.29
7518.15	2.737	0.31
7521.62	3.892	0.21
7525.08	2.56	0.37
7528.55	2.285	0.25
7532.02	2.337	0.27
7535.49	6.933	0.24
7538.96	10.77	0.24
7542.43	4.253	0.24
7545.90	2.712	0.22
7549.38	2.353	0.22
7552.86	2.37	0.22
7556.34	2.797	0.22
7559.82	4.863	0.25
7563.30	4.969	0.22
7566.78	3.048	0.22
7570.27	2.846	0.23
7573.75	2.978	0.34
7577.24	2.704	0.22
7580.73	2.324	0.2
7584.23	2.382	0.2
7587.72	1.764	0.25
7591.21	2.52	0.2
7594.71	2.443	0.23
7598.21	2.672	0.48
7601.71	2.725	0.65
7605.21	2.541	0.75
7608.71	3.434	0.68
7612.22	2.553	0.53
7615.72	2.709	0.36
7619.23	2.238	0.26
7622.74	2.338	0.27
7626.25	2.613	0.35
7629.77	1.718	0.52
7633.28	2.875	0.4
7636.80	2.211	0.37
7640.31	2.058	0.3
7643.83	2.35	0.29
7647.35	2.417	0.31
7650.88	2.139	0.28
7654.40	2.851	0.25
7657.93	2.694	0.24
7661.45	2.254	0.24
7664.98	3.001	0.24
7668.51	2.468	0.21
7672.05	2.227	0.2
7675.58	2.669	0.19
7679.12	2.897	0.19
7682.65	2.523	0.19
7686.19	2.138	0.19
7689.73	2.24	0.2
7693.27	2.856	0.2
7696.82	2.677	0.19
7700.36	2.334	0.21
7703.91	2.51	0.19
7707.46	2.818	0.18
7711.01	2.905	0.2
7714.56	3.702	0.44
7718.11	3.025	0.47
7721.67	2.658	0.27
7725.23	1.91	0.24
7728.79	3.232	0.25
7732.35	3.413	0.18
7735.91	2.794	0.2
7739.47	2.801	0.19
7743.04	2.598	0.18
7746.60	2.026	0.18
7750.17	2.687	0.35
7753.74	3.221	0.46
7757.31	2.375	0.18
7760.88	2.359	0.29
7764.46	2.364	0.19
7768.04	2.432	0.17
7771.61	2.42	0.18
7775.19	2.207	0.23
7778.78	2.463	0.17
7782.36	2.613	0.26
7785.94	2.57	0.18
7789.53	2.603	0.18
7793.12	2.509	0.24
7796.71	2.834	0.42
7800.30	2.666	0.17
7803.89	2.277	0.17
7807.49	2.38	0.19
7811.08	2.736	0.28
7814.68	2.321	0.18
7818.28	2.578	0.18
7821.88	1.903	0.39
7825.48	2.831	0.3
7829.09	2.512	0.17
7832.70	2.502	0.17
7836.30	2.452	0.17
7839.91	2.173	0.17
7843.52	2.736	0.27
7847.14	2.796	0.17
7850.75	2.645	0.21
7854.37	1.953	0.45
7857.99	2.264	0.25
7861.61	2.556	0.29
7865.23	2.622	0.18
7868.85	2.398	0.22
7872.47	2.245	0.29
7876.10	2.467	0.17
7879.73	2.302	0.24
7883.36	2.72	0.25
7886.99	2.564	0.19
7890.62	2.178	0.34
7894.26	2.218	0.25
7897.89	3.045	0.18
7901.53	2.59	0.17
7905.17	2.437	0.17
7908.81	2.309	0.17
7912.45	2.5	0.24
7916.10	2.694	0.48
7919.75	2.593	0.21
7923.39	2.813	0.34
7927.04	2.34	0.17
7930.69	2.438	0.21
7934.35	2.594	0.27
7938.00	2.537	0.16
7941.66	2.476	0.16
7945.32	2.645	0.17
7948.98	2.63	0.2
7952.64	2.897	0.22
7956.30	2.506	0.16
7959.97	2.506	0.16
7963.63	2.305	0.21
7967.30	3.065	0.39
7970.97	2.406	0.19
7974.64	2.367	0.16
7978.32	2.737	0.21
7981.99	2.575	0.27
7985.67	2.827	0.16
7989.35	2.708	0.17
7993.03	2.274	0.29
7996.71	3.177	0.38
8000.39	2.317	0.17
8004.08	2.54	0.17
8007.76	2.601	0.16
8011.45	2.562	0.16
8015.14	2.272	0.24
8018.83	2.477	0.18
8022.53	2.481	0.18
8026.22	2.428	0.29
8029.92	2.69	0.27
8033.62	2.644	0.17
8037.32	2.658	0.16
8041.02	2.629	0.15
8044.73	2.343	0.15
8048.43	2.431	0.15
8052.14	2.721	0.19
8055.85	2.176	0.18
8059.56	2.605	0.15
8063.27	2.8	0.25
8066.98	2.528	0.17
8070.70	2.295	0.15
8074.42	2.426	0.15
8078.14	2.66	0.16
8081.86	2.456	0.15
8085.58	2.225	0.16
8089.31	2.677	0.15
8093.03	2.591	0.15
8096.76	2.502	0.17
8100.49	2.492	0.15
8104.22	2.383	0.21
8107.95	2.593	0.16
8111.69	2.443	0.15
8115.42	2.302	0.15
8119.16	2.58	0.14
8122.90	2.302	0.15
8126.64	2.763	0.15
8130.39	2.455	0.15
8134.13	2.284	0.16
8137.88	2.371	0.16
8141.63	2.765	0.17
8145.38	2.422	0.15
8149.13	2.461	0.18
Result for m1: 0.08 mag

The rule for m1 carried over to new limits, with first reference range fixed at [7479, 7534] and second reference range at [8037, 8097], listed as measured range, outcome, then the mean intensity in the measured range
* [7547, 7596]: -0.12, 2.88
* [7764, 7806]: 0.02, 2.5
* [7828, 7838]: 0.02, 2.49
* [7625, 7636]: 0.09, 2.37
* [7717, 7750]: -0.06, 2.71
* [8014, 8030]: 0.03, 2.45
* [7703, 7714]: -0.12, 2.87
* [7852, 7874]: 0.08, 2.35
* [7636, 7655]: 0.11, 2.31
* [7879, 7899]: 0.02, 2.5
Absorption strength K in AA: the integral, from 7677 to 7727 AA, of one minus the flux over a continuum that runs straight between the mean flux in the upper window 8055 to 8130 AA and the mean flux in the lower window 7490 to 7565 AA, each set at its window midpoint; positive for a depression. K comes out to 7.97 AA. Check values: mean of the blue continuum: 3.46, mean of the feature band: 2.66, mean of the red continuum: 2.49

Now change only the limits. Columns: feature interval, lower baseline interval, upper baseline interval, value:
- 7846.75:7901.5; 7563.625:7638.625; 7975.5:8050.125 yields 2.5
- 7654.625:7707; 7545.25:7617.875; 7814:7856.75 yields 2.7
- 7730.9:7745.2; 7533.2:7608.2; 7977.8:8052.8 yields 1.2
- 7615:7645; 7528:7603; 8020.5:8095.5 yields 8.9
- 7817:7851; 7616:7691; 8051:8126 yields -0.7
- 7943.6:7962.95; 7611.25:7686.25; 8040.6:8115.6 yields -1.1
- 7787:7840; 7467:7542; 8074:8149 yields 6.2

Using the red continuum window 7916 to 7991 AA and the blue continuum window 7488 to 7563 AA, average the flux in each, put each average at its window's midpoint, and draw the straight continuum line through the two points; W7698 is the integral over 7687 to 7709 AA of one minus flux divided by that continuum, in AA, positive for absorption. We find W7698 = 3.7 AA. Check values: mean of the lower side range 3.39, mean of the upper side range 2.6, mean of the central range 2.55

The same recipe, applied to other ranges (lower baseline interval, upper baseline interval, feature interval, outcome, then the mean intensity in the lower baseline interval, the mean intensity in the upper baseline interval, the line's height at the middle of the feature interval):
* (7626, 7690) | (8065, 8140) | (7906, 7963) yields -2.3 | 2.44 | 2.47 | 2.46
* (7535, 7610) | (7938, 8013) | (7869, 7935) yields 6.0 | 3.41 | 2.6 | 2.75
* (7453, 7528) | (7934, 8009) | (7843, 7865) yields 0.9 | 2.57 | 2.6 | 2.6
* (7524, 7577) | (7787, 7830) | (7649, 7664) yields 3.6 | 3.85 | 2.51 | 3.3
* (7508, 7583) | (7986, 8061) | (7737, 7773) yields 6.6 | 3.54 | 2.54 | 3.1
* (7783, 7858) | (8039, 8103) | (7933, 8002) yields -3.0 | 2.49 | 2.5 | 2.5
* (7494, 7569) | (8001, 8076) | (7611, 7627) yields 4.1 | 3.5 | 2.51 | 3.33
